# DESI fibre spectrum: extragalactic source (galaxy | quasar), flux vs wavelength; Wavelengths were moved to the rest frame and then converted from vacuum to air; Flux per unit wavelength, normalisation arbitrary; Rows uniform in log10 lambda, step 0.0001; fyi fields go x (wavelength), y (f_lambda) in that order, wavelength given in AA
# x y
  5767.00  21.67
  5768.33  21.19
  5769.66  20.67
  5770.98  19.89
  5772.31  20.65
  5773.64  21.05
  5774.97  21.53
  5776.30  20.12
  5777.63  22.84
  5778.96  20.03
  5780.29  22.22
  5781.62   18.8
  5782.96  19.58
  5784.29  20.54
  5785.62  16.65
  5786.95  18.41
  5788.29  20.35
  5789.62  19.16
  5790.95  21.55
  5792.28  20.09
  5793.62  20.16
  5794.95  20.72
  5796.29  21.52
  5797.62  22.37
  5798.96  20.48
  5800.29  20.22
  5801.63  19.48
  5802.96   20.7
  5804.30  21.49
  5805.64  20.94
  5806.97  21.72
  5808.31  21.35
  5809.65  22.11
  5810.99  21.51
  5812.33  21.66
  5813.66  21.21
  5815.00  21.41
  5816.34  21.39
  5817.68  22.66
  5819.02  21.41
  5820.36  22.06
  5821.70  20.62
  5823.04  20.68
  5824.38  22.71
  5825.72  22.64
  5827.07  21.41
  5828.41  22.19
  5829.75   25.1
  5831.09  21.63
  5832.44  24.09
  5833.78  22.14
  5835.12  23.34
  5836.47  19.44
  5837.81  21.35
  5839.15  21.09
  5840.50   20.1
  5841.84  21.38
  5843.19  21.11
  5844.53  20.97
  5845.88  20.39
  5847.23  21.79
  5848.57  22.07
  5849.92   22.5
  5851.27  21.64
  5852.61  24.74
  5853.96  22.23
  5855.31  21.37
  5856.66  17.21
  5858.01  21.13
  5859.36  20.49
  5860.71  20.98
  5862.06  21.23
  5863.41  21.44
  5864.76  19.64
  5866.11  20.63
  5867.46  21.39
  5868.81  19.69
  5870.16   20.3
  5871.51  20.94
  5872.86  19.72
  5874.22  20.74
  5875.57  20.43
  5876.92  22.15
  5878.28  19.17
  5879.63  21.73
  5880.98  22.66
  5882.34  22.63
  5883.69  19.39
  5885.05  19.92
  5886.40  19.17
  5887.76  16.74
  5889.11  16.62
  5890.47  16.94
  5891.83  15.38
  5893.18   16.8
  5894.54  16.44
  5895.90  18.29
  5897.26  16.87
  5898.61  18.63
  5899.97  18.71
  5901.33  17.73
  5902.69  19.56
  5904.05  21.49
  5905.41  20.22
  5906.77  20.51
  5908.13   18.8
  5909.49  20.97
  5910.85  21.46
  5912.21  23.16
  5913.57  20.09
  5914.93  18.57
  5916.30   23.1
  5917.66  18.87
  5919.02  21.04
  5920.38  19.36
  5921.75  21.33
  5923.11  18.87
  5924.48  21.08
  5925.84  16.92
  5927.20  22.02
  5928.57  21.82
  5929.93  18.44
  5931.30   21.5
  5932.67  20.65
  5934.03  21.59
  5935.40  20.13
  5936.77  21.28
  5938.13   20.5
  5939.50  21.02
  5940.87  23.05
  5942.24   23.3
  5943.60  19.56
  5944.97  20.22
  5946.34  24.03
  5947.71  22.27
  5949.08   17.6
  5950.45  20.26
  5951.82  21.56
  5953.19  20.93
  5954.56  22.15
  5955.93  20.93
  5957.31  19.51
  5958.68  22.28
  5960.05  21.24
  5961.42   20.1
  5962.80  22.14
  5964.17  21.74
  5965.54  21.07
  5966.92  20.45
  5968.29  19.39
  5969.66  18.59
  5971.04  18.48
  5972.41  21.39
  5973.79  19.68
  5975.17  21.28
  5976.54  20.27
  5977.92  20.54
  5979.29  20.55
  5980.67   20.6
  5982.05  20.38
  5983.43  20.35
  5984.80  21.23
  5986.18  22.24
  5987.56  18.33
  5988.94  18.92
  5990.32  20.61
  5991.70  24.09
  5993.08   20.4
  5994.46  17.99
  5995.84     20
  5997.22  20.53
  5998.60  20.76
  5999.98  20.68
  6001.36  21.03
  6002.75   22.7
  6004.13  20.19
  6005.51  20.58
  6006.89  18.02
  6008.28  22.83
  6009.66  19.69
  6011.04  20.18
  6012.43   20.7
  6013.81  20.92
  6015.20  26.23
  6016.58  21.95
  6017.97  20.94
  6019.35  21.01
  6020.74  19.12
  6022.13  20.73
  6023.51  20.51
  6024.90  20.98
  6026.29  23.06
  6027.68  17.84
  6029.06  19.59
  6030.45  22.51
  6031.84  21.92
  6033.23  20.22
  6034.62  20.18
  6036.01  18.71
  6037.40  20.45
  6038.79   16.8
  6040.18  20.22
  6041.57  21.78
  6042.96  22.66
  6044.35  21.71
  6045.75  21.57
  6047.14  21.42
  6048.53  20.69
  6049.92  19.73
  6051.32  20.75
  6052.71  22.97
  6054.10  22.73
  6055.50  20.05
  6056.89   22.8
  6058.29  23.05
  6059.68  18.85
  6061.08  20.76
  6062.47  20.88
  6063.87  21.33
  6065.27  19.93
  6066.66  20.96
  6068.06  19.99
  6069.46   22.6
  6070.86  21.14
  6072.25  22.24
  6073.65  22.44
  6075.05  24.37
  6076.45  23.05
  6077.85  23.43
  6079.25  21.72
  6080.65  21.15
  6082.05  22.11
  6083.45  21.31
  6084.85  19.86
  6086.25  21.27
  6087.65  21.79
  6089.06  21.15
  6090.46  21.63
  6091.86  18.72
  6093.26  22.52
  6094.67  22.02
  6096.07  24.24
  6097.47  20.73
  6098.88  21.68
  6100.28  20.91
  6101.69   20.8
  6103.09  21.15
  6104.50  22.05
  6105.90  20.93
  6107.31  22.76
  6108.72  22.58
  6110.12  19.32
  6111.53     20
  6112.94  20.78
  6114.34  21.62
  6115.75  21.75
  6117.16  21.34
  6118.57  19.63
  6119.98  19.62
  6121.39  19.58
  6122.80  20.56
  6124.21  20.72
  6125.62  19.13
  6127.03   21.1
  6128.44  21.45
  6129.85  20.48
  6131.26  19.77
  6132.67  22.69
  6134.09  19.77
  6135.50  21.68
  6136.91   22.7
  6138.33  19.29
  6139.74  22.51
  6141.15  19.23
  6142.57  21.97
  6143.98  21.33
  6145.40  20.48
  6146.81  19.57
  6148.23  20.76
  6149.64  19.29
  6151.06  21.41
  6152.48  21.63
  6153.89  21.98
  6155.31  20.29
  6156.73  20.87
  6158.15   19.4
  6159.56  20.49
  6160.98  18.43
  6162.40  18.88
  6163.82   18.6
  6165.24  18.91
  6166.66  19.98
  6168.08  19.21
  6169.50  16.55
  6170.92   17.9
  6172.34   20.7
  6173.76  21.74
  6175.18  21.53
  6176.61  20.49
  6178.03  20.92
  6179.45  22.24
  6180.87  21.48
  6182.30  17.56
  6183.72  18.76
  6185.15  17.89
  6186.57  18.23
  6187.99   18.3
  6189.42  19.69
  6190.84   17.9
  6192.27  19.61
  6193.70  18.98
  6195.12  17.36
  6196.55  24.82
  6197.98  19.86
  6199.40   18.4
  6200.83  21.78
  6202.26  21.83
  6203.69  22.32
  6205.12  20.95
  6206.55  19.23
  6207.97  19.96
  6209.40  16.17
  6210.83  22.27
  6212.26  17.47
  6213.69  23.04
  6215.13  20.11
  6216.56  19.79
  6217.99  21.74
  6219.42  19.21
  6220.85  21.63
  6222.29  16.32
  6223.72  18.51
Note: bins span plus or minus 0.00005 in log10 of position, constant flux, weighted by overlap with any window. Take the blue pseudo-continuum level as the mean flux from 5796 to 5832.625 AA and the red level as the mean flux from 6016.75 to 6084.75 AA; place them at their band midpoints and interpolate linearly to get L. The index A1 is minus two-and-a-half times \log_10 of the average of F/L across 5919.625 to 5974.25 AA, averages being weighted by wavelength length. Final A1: 0.03 mag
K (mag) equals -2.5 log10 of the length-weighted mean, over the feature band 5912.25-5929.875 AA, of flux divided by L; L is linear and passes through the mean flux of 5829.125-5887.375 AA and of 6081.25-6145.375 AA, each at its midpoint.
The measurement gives 0.04 mag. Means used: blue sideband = 21.2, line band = 20.3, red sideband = 21.1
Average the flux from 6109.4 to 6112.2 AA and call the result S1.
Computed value 19.7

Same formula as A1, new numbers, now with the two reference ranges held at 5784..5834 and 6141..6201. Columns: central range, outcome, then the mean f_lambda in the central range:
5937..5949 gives -0.04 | 21.5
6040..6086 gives -0.07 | 21.5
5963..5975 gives 0.02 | 20.2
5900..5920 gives 0.03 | 20.3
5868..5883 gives 0.00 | 20.9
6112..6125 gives -0.03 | 20.6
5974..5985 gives 0.00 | 20.6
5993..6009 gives 0.00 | 20.5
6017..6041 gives 0.01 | 20.3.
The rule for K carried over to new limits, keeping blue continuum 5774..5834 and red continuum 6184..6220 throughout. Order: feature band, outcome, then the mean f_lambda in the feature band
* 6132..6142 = -0.055 mag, 21.1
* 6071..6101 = -0.081 mag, 21.8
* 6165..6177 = 0.016 mag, 19.7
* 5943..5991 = 0.001 mag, 20.6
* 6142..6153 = -0.039 mag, 20.8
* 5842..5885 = -0.004 mag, 21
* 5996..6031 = -0.023 mag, 20.9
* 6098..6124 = -0.041 mag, 20.9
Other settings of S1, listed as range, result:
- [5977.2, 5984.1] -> 20.5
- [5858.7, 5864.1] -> 21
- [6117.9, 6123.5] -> 19.8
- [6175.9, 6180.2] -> 21.3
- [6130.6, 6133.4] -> 21.2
